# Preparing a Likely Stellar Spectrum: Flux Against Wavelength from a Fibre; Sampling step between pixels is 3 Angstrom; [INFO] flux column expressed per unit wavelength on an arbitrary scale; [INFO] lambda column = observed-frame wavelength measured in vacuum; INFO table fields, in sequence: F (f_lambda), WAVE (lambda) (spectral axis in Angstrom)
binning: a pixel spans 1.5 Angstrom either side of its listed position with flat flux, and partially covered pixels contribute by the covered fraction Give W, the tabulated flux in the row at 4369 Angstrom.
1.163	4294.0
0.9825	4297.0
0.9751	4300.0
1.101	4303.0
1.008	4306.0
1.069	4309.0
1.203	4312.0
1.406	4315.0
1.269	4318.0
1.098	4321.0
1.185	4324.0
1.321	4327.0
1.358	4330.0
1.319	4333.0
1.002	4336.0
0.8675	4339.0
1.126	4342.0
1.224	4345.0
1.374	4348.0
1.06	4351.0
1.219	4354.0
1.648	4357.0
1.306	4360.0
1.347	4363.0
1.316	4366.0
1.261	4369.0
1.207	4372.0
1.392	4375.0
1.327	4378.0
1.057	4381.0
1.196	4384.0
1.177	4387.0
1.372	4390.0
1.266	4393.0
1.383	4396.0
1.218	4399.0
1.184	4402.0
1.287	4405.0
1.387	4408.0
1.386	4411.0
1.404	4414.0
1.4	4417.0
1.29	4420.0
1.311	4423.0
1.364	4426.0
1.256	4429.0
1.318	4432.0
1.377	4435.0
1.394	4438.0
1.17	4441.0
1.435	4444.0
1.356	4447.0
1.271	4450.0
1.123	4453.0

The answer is 1.261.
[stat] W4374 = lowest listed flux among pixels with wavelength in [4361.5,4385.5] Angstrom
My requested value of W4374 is 1.057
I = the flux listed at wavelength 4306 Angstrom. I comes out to 1.008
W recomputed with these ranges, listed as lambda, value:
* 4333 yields 1.319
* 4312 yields 1.203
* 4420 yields 1.29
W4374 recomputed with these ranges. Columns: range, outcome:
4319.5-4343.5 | 0.8675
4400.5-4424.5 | 1.184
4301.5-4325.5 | 1.008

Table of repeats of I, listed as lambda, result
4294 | 1.163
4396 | 1.383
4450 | 1.271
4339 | 0.8675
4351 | 1.06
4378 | 1.327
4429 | 1.256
